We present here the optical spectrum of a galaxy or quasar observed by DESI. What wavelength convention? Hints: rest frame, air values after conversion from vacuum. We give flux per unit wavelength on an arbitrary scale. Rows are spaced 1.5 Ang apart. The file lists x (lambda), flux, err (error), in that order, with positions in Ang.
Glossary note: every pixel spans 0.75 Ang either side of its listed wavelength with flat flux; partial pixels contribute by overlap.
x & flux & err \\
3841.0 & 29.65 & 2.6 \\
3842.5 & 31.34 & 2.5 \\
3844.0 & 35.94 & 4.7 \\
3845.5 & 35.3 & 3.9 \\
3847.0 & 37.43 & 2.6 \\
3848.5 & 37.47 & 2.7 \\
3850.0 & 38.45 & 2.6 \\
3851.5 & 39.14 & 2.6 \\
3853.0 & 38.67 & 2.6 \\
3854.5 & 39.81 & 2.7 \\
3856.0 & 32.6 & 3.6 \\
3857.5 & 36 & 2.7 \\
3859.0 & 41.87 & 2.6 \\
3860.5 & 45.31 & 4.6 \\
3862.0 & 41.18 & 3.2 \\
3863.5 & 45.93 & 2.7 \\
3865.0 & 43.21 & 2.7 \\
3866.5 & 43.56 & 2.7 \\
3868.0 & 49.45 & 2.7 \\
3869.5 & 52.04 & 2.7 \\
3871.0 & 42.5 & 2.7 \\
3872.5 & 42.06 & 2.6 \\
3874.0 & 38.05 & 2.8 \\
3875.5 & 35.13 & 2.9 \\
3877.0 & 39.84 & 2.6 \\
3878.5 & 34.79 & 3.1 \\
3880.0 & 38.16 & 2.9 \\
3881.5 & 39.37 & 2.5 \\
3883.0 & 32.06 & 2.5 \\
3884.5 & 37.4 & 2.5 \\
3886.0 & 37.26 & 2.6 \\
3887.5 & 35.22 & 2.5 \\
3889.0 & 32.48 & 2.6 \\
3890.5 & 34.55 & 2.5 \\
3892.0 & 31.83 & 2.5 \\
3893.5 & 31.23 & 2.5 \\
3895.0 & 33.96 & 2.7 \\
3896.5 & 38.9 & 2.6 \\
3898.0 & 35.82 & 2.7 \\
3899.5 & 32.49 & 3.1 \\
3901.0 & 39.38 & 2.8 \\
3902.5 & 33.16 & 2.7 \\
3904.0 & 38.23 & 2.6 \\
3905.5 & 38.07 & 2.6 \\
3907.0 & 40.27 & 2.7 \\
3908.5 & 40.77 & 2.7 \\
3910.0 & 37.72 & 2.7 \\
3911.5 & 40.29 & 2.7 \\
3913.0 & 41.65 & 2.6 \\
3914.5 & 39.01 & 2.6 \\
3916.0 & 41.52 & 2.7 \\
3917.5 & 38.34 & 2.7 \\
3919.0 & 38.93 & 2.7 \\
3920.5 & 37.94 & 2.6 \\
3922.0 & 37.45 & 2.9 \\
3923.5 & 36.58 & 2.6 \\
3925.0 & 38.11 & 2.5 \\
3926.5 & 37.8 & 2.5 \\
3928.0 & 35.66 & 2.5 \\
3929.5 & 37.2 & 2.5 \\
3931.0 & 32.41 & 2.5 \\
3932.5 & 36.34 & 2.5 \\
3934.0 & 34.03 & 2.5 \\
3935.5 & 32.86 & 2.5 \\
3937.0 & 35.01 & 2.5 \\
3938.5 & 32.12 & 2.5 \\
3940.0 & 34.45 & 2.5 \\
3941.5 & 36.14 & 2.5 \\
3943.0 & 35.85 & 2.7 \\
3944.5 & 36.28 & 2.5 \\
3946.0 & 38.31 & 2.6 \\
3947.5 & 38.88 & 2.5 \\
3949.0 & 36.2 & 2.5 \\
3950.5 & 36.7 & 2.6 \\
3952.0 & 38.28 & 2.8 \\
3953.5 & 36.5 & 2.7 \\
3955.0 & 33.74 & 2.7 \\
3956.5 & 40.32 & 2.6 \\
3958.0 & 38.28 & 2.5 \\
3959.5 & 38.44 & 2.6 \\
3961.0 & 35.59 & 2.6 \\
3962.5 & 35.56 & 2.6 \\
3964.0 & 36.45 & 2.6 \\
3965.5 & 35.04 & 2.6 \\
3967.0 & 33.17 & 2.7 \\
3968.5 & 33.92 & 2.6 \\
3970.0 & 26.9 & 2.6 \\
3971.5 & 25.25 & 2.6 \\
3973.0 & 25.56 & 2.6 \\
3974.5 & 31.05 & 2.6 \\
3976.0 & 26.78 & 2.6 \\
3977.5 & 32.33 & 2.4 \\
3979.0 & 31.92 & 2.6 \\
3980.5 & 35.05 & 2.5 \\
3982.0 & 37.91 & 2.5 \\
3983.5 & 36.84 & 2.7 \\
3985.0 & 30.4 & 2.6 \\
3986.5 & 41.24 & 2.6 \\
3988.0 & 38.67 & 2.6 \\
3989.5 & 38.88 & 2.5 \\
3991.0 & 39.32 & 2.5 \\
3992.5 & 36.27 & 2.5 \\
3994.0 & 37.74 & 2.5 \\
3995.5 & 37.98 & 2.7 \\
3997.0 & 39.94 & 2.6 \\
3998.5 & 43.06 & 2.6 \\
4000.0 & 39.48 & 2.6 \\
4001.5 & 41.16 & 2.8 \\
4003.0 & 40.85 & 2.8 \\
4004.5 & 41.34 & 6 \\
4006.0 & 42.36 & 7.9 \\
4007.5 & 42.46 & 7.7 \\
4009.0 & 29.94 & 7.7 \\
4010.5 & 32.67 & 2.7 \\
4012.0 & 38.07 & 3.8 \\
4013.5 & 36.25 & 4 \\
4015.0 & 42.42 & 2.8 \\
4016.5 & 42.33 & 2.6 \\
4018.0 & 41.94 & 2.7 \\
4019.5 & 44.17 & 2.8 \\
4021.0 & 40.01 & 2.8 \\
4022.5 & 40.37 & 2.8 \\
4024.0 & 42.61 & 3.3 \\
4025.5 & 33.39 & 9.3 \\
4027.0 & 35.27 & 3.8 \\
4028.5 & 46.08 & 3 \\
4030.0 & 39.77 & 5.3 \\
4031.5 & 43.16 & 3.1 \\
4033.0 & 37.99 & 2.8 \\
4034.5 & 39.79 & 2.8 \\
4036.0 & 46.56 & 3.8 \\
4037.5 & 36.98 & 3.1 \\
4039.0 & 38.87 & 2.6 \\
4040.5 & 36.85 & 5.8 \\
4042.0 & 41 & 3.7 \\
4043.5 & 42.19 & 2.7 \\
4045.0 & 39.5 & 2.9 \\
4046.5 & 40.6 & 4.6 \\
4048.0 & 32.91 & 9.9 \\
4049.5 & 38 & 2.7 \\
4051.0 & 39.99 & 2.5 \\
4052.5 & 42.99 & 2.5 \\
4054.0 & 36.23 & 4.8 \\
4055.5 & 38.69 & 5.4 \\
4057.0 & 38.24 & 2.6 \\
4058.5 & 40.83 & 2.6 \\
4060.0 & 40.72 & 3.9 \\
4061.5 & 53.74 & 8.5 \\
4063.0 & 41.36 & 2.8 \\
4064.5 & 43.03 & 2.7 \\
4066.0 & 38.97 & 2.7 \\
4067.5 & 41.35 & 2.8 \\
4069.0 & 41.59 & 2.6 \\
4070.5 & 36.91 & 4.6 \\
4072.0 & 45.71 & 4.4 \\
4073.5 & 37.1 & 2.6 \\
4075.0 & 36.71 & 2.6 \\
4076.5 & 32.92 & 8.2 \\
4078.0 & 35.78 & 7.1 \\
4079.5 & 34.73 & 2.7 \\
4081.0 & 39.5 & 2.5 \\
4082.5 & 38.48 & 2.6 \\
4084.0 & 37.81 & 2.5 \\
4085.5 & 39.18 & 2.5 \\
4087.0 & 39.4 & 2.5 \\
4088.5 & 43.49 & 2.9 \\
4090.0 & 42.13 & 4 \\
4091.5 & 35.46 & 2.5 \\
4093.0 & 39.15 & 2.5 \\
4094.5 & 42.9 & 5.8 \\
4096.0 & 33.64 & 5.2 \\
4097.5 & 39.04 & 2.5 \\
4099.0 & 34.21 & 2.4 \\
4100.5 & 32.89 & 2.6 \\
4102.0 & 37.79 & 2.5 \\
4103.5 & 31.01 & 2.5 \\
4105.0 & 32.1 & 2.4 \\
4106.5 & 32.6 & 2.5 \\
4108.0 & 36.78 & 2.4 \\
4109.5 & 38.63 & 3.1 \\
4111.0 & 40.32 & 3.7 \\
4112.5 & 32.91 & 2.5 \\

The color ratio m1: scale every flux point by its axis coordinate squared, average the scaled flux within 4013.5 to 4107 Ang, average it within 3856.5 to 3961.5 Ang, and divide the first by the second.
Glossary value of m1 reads 1.1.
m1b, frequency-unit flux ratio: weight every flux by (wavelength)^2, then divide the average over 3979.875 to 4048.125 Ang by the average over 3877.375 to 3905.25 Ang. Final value 1.18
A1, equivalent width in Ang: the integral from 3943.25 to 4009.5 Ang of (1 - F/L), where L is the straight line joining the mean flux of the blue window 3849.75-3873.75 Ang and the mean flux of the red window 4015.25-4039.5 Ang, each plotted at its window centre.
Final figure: 7.80 Ang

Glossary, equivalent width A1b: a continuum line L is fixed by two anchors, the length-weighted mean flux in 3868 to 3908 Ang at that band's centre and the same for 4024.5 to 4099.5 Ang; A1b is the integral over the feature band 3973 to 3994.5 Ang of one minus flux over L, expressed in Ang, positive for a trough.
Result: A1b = 2.0 Ang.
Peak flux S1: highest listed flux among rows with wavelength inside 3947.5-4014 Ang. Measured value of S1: 43.06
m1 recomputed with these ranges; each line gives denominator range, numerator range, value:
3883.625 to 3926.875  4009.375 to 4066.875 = 1.15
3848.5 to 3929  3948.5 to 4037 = 1.02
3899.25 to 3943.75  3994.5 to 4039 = 1.13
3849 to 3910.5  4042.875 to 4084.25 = 1.13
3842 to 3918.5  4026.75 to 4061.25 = 1.13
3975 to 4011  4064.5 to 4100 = 1.08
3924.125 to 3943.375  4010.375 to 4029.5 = 1.18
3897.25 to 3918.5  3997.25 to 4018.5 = 1.09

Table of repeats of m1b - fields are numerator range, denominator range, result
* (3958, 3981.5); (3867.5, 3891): 0.88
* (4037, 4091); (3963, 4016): 1.14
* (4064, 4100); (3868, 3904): 1.15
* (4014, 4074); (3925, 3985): 1.22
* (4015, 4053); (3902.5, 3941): 1.14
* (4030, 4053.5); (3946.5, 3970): 1.15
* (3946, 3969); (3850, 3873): 0.91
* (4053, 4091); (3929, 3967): 1.18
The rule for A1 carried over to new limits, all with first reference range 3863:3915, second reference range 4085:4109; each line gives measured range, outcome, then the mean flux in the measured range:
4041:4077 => -2.7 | 40.1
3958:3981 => 3.3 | 32.4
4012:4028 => -1.0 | 39.9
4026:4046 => -1.5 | 40.2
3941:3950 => 0.3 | 37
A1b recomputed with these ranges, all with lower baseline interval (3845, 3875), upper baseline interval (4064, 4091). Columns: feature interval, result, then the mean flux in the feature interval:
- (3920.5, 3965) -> 4.4 Ang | 36.3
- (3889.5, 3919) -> 2.5 Ang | 37.2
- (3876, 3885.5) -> 0.9 Ang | 36.9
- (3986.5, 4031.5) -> 0.1 Ang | 39.6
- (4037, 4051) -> 0.3 Ang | 38.6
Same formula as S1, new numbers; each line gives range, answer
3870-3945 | 42.5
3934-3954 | 38.88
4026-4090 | 53.74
